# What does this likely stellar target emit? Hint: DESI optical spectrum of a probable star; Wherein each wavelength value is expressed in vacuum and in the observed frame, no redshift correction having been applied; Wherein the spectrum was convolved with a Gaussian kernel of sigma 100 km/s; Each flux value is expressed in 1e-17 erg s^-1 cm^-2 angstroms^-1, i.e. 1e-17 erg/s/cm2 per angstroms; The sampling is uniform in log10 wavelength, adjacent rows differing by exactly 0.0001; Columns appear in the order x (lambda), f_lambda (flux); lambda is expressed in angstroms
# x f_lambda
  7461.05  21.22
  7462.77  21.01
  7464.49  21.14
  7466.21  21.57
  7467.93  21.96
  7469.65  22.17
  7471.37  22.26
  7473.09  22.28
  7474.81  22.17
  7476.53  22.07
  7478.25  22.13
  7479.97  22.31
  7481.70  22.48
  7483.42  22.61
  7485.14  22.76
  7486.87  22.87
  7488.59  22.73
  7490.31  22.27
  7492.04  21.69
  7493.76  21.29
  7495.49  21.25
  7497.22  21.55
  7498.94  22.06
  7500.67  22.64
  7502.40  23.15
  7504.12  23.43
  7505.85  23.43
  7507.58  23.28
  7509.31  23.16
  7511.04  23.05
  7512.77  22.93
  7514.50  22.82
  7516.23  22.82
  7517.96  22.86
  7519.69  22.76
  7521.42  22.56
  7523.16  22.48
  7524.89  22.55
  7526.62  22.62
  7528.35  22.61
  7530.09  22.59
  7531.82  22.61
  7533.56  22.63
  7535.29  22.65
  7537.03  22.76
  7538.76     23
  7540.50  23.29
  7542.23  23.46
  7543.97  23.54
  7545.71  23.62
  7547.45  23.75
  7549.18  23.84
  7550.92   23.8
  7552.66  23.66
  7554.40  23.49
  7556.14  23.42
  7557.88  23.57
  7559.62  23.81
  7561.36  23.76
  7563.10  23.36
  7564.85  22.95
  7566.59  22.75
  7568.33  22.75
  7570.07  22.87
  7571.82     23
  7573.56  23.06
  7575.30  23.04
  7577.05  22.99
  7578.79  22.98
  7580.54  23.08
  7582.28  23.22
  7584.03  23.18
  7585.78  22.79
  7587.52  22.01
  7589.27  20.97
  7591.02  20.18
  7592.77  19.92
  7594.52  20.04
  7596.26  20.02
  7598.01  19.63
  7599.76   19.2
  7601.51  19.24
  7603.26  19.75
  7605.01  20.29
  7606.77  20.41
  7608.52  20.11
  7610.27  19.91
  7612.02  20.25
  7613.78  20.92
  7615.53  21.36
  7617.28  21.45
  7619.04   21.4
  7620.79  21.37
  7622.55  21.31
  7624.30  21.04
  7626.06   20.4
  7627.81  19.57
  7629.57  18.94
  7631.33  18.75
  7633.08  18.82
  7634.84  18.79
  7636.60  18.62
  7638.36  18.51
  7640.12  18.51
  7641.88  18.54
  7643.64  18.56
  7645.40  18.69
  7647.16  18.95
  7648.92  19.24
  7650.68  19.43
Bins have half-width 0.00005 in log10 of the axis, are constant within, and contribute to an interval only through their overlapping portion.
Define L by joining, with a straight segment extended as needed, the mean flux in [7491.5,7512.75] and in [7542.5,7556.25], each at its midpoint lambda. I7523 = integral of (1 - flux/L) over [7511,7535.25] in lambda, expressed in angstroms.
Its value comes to 0.3 angstroms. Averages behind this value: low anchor 22.5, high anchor 23.6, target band 22.7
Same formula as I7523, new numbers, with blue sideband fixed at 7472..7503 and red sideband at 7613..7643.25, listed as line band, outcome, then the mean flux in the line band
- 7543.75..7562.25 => -2.21 angstroms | 23.7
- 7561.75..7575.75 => -1.43 angstroms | 23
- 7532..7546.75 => -1.20 angstroms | 23.1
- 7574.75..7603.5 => -1.10 angstroms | 21.3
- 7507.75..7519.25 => -0.61 angstroms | 23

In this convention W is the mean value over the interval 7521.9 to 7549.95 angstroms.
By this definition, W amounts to 23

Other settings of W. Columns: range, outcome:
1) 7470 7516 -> 22.5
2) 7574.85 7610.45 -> 21.1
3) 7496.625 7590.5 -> 23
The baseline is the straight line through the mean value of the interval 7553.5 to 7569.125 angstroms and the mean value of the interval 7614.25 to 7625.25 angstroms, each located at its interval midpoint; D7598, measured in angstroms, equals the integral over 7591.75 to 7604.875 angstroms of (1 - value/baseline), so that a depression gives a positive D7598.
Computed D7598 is 1.38 angstroms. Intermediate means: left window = 23.3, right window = 21.3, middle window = 19.7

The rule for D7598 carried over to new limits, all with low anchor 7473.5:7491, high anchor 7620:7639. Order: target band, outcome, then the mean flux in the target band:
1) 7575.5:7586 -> -1.3 angstroms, 23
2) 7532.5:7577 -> -4.6 angstroms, 23.3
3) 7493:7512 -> -0.4 angstroms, 22.6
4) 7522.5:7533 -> -0.5 angstroms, 22.6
